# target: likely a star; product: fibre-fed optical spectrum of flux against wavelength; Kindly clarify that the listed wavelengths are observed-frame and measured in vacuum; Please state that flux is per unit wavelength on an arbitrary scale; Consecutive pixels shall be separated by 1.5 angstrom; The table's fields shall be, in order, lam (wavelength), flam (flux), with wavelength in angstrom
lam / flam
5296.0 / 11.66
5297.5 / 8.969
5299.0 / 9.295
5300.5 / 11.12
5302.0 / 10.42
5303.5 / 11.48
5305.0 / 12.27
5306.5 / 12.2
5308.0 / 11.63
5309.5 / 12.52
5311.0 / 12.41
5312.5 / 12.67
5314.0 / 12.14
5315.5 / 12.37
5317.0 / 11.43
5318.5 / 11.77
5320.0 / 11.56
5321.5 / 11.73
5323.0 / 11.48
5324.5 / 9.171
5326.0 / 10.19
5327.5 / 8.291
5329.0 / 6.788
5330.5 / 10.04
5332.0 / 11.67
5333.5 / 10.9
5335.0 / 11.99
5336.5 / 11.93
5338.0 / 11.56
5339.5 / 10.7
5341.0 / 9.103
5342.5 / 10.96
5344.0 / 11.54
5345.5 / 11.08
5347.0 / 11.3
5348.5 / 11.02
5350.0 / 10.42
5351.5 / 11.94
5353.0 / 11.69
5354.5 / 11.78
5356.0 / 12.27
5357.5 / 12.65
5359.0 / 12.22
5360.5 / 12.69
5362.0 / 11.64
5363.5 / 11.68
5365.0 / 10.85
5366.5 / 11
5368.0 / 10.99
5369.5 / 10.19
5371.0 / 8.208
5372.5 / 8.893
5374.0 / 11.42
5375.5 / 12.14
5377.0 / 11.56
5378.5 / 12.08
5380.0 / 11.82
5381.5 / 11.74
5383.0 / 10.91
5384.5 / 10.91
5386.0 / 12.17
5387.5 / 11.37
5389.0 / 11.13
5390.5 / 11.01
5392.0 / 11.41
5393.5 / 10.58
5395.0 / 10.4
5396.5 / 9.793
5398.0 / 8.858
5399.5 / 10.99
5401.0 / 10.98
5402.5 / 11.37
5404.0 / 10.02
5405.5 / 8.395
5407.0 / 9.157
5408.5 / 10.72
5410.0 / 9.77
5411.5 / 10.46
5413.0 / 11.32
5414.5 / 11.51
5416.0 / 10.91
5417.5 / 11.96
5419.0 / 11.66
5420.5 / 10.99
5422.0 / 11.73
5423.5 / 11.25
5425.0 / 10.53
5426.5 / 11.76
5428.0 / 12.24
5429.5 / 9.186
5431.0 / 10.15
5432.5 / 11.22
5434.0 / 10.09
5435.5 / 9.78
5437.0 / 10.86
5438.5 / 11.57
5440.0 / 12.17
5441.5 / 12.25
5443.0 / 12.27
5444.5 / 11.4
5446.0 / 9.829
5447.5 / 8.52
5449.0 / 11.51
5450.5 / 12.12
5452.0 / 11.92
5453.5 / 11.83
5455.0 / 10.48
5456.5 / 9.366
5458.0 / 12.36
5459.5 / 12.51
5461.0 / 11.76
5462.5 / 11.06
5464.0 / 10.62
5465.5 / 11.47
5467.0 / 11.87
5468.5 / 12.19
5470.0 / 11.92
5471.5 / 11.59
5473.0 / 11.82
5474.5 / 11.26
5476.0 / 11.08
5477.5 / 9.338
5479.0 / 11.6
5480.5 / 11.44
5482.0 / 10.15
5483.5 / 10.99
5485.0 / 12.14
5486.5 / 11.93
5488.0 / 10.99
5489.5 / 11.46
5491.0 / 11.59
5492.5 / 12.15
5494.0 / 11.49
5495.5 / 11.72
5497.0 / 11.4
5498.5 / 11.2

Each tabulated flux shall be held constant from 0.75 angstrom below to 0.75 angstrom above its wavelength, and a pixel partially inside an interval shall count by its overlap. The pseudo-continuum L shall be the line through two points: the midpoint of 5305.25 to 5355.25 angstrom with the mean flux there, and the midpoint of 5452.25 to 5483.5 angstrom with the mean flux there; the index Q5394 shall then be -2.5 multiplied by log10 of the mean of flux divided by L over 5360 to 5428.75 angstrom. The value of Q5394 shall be 0.03 mag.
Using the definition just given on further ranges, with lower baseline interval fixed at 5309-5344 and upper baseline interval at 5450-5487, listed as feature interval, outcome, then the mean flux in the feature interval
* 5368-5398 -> 0.028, 10.9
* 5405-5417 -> 0.089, 10.4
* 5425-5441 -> 0.038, 10.9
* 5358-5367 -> -0.059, 11.7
